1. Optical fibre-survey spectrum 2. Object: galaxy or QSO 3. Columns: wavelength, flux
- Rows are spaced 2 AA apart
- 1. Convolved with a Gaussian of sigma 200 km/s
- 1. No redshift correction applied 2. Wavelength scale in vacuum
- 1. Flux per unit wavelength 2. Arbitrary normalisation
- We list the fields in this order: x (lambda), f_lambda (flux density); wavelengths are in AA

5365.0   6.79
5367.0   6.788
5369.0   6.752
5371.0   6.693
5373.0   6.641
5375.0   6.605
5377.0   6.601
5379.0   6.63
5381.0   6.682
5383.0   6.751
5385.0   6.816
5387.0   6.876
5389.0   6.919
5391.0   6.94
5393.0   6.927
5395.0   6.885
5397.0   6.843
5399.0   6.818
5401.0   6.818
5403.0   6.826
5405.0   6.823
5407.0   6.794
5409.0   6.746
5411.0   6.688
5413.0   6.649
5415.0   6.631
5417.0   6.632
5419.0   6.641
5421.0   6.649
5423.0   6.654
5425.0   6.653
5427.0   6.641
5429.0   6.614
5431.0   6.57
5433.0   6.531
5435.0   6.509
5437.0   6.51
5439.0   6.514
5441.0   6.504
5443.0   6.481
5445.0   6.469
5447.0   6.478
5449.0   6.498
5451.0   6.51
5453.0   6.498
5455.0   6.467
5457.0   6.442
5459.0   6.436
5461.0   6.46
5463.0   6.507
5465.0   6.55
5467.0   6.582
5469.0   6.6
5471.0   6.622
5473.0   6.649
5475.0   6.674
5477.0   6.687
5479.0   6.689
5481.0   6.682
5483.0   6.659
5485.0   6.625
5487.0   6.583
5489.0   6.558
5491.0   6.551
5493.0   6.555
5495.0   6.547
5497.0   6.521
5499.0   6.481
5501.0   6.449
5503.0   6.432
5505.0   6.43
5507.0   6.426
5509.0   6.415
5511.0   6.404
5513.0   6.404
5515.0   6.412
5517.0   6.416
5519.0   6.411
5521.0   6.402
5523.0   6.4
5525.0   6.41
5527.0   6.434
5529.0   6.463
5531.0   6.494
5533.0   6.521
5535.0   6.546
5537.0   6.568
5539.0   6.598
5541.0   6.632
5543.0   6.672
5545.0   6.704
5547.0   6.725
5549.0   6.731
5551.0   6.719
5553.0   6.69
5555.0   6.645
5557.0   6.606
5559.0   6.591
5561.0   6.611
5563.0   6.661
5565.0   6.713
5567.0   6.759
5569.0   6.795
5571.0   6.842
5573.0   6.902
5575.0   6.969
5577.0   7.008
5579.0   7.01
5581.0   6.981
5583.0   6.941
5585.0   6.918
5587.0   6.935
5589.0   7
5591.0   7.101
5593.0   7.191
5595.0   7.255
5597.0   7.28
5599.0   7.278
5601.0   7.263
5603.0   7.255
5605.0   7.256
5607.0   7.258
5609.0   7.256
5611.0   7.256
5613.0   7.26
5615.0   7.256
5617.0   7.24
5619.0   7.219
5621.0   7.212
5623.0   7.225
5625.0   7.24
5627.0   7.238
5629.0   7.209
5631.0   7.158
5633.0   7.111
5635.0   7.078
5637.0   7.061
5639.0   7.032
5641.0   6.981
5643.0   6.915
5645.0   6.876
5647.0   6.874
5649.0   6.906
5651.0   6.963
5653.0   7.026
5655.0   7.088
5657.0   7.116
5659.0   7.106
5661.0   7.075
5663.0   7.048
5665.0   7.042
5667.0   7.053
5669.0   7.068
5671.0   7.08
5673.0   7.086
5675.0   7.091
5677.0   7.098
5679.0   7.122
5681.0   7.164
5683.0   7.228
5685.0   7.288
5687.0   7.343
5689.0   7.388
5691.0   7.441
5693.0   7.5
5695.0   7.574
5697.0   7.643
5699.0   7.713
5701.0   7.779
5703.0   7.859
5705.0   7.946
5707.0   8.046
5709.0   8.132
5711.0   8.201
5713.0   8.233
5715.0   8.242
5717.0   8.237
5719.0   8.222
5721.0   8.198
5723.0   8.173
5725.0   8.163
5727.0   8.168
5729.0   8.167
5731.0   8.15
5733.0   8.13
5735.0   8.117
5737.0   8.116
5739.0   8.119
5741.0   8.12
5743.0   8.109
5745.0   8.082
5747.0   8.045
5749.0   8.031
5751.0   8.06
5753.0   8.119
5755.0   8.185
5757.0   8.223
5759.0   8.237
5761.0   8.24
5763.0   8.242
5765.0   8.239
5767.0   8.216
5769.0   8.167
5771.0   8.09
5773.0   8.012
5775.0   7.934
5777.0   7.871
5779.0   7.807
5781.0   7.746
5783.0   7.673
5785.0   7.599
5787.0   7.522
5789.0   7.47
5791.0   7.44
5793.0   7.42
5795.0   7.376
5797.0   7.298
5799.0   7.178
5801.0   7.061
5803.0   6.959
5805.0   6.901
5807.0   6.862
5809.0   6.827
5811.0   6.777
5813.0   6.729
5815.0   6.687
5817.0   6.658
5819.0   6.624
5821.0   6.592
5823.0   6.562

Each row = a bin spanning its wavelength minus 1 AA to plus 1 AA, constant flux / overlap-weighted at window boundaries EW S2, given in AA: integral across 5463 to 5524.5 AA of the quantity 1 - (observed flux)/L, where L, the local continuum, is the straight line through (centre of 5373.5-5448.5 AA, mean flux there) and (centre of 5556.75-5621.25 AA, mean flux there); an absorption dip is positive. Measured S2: 2.88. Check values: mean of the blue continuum 6.68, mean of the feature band 6.53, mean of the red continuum 7.04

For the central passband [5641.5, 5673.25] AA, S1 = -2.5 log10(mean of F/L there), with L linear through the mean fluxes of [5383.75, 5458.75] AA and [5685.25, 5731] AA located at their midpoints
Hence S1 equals 0.10 mag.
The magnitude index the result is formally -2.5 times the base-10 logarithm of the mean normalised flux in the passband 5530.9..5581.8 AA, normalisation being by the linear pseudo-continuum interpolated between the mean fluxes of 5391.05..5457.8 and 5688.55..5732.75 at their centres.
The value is 0.08 mag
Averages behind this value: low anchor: 6.64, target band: 6.72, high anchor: 7.97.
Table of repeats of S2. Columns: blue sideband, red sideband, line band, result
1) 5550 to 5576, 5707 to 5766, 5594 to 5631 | -0.6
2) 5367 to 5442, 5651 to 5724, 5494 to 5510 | 1.2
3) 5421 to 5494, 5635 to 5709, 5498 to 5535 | 1.7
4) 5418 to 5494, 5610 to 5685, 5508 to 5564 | 2.0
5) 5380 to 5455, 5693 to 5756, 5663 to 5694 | 2.6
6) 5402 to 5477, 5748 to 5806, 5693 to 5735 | -2.7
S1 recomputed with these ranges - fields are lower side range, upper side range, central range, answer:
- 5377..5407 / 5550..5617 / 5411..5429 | 0.03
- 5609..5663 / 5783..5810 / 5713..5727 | -0.15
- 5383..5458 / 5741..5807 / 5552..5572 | 0.07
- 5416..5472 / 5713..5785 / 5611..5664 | 0.06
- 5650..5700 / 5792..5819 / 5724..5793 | -0.14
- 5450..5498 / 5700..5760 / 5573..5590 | 0.04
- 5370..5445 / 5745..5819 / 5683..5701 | -0.02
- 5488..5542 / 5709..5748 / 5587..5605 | -0.01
